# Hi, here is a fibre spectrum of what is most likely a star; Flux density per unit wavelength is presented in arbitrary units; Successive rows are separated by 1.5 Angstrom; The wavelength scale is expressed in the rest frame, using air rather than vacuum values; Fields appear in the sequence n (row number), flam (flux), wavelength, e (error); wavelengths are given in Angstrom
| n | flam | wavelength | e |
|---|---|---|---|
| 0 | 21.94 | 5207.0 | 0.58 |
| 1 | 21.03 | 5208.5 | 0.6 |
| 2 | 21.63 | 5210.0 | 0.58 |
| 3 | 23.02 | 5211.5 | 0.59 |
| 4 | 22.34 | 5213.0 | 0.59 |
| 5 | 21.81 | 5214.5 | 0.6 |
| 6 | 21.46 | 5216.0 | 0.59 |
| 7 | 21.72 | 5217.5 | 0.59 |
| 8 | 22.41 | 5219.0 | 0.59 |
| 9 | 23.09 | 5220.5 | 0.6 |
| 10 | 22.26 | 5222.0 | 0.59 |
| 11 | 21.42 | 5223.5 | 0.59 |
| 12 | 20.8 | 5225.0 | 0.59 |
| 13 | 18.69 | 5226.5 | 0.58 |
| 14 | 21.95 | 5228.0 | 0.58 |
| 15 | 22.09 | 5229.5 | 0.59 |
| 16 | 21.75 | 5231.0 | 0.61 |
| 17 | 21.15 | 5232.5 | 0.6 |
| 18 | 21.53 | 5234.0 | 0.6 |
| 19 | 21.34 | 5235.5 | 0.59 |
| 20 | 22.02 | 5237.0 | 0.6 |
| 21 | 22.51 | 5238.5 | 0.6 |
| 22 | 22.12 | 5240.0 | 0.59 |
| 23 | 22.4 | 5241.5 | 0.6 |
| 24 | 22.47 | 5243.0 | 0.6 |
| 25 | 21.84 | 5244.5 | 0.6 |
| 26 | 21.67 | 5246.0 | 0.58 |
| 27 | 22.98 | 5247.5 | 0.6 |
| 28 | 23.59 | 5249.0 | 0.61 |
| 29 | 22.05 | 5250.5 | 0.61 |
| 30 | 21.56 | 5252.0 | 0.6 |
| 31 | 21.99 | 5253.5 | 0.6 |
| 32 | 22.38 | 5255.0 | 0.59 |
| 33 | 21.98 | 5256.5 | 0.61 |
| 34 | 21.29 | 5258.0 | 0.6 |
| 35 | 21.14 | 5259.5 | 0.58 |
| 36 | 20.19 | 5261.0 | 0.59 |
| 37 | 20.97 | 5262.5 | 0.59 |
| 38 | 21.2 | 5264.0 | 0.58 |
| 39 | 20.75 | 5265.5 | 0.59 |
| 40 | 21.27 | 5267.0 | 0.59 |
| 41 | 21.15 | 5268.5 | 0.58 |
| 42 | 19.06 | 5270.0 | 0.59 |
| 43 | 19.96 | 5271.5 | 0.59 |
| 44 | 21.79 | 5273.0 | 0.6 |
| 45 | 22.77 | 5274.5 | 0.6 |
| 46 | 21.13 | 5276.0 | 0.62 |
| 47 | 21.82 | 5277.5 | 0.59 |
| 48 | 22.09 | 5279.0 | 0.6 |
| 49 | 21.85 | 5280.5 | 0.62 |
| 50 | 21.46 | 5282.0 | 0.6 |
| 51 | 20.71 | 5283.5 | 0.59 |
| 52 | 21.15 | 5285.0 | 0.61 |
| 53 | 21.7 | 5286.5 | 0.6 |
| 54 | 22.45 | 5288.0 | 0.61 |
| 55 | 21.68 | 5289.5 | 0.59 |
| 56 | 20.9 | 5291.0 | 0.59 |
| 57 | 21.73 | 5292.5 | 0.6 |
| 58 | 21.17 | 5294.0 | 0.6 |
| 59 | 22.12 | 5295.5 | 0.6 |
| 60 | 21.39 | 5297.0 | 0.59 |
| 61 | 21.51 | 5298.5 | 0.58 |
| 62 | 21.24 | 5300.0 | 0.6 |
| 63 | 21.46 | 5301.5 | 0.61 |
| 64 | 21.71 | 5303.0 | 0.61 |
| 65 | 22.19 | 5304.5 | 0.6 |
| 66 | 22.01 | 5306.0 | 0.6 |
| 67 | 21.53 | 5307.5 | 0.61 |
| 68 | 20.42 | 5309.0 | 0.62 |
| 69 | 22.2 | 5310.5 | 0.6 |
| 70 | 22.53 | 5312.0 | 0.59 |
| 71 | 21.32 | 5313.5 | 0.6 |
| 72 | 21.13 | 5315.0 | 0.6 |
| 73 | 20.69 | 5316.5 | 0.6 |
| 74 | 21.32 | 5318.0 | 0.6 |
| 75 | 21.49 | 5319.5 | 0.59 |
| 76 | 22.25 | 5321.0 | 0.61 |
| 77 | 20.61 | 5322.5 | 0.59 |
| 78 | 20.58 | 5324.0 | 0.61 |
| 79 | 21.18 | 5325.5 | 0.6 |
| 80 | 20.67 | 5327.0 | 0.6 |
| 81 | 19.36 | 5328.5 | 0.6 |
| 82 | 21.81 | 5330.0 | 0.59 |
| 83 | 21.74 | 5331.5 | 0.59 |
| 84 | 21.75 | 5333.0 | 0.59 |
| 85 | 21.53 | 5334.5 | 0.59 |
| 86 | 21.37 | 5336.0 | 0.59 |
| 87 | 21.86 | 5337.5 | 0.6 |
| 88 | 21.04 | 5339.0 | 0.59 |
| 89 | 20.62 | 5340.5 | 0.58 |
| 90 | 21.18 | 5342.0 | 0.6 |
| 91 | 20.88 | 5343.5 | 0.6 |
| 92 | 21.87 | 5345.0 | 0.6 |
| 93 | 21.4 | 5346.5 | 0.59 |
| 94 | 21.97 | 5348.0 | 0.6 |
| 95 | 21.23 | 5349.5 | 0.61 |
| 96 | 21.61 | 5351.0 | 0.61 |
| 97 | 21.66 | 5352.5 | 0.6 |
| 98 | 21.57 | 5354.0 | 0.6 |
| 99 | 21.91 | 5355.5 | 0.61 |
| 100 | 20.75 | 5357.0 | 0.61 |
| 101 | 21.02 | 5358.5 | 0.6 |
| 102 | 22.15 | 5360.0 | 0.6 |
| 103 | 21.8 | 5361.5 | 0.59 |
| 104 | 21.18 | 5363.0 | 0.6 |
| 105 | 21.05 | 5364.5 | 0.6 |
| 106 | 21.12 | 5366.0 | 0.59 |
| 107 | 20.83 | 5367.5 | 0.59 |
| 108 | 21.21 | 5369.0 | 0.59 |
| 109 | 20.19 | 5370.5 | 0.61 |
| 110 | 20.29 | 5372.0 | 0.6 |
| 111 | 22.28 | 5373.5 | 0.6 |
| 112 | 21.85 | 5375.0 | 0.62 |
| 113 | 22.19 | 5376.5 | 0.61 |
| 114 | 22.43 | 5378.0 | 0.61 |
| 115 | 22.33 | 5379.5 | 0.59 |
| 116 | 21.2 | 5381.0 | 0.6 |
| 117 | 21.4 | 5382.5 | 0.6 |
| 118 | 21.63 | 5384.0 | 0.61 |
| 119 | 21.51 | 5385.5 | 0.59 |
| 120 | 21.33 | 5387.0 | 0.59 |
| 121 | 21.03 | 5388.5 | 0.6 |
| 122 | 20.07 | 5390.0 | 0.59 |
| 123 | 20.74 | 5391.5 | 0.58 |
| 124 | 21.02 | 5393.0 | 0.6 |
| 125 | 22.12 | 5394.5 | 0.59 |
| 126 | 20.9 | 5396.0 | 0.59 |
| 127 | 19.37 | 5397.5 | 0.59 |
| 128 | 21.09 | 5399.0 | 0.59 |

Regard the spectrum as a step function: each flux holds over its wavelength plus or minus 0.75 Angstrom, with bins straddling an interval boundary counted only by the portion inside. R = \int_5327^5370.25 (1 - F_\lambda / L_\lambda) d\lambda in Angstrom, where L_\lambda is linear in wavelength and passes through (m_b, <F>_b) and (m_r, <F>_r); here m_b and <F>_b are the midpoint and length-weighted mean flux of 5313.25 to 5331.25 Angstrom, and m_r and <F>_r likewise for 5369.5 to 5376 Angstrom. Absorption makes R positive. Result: -0.4 Angstrom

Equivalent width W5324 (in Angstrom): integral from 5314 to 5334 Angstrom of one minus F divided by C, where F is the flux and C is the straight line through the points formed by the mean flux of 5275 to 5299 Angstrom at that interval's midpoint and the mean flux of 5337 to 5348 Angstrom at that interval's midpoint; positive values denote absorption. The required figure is 0.24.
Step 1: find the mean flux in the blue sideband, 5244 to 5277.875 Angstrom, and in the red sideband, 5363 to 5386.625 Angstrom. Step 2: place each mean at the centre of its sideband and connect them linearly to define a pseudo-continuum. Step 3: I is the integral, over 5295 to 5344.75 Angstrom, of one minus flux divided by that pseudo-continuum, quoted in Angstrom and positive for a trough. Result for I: 0.2 Angstrom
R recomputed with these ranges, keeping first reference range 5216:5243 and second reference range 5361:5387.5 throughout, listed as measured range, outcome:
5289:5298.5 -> 0.0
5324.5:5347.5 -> 0.3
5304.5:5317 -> 0.0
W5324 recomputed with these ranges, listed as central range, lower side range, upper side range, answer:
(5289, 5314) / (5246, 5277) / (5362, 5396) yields -0.2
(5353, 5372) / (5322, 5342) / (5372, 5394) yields 0.1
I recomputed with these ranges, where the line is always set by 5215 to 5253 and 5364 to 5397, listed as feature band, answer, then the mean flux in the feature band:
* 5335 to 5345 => 0.1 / 21.2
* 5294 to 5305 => 0.0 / 21.6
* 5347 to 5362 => -0.1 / 21.6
